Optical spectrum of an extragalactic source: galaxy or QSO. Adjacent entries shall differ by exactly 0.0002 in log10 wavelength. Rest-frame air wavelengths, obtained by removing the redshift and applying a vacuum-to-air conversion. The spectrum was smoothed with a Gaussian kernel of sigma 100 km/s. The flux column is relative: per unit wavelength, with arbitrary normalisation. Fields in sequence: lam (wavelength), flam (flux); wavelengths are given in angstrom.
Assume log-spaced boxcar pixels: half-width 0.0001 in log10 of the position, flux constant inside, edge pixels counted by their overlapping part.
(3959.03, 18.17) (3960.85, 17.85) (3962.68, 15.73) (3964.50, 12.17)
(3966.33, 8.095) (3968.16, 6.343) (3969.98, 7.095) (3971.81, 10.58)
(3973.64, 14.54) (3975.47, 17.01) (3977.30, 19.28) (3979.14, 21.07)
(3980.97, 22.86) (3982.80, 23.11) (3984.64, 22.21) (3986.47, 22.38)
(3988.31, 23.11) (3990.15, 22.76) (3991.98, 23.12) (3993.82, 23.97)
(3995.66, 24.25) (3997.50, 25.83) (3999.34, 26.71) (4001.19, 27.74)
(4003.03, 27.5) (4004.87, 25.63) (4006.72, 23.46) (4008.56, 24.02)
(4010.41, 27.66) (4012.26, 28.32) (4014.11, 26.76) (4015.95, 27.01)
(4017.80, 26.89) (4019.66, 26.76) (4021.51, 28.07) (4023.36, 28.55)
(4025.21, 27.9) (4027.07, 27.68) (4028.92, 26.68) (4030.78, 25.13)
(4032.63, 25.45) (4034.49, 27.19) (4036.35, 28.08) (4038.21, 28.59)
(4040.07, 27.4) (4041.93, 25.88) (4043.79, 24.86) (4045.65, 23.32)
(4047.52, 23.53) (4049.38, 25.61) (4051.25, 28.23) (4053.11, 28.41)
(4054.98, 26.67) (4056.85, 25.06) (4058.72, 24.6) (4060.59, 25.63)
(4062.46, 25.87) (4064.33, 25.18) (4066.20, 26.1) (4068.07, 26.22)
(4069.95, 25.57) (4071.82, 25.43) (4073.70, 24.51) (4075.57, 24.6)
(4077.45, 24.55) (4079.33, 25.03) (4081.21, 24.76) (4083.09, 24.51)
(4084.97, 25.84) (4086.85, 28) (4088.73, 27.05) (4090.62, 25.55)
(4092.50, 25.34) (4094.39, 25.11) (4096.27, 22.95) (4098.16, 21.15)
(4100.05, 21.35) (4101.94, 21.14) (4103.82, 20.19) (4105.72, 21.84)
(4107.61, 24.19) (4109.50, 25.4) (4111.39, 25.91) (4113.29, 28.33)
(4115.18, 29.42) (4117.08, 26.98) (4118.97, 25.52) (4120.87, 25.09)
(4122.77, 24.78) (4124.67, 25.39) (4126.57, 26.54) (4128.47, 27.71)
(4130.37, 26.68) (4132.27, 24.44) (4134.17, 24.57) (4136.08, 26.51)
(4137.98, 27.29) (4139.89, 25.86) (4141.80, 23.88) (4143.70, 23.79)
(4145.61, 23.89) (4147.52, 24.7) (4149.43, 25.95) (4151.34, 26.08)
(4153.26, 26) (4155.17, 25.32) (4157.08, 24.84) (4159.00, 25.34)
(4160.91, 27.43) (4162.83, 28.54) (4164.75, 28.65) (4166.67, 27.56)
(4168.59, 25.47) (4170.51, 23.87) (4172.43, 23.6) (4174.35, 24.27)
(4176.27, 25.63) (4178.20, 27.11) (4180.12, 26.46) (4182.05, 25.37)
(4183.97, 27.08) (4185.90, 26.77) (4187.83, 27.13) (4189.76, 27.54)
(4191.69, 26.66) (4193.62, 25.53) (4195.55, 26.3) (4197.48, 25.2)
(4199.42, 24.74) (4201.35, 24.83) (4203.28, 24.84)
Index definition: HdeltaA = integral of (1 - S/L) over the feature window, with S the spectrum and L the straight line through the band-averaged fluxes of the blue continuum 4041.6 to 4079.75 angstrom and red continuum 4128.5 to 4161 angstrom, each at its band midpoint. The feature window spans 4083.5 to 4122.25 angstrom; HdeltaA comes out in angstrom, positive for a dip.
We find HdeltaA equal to 1.0 angstrom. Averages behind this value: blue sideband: 25.5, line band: 24.8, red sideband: 25.5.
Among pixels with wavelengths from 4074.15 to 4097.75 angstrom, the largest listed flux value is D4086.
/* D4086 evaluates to 28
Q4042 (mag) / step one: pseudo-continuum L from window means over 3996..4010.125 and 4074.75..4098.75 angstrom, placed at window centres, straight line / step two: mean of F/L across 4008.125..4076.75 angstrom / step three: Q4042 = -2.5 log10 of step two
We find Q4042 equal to -0.04 mag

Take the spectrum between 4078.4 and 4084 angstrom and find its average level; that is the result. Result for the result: 24.8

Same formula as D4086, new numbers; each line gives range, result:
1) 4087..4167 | 29.42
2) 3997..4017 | 28.32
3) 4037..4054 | 28.59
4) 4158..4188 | 28.65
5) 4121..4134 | 27.71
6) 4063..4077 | 26.22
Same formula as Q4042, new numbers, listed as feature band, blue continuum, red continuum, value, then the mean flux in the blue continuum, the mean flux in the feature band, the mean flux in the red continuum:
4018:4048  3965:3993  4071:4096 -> -0.23 mag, 17.5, 26.6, 25.3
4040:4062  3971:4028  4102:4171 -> -0.04 mag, 24.1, 25.7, 25.6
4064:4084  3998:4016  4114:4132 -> 0.05 mag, 26.4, 25.1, 26.4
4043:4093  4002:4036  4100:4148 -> 0.02 mag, 26.7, 25.6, 25.1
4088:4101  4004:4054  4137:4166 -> 0.09 mag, 26.6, 24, 25.9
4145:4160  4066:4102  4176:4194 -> 0.03 mag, 24.8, 25.3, 26.6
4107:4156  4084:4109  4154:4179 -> -0.04 mag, 23.8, 25.8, 26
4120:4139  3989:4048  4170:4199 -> 0.00 mag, 26.2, 25.9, 25.9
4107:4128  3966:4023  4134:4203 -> -0.06 mag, 22.3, 26.2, 25.8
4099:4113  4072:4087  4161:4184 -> 0.10 mag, 25.1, 23.1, 26.1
